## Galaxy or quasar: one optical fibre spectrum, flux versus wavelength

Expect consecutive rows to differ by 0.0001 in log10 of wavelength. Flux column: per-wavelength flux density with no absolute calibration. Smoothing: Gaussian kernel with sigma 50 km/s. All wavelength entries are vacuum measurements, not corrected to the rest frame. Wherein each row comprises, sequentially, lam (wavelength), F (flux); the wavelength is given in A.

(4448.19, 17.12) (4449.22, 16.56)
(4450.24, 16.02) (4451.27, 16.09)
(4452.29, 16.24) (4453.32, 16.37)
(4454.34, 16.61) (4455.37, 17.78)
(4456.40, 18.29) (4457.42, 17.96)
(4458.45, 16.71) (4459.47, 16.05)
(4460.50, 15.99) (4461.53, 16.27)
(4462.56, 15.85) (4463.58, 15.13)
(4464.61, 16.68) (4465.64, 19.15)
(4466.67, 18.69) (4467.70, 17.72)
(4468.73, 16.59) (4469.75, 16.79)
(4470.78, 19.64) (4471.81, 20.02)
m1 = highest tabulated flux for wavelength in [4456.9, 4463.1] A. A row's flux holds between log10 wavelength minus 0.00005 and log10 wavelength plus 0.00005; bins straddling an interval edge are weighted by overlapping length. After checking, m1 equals 17.96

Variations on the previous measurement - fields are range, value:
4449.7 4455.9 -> 17.78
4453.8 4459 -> 18.29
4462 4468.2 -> 19.15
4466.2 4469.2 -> 18.69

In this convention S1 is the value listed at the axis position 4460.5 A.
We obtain 15.99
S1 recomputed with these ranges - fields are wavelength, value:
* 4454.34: 16.61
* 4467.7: 17.72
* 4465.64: 19.15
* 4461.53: 16.27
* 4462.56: 15.85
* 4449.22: 16.56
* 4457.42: 17.96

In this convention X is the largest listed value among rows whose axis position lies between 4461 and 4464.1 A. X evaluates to 16.27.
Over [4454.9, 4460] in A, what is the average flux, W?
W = 17.4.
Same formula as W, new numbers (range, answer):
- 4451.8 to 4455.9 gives 16.7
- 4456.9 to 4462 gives 16.6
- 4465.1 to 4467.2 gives 18.8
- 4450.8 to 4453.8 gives 16.2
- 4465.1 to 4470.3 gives 17.8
